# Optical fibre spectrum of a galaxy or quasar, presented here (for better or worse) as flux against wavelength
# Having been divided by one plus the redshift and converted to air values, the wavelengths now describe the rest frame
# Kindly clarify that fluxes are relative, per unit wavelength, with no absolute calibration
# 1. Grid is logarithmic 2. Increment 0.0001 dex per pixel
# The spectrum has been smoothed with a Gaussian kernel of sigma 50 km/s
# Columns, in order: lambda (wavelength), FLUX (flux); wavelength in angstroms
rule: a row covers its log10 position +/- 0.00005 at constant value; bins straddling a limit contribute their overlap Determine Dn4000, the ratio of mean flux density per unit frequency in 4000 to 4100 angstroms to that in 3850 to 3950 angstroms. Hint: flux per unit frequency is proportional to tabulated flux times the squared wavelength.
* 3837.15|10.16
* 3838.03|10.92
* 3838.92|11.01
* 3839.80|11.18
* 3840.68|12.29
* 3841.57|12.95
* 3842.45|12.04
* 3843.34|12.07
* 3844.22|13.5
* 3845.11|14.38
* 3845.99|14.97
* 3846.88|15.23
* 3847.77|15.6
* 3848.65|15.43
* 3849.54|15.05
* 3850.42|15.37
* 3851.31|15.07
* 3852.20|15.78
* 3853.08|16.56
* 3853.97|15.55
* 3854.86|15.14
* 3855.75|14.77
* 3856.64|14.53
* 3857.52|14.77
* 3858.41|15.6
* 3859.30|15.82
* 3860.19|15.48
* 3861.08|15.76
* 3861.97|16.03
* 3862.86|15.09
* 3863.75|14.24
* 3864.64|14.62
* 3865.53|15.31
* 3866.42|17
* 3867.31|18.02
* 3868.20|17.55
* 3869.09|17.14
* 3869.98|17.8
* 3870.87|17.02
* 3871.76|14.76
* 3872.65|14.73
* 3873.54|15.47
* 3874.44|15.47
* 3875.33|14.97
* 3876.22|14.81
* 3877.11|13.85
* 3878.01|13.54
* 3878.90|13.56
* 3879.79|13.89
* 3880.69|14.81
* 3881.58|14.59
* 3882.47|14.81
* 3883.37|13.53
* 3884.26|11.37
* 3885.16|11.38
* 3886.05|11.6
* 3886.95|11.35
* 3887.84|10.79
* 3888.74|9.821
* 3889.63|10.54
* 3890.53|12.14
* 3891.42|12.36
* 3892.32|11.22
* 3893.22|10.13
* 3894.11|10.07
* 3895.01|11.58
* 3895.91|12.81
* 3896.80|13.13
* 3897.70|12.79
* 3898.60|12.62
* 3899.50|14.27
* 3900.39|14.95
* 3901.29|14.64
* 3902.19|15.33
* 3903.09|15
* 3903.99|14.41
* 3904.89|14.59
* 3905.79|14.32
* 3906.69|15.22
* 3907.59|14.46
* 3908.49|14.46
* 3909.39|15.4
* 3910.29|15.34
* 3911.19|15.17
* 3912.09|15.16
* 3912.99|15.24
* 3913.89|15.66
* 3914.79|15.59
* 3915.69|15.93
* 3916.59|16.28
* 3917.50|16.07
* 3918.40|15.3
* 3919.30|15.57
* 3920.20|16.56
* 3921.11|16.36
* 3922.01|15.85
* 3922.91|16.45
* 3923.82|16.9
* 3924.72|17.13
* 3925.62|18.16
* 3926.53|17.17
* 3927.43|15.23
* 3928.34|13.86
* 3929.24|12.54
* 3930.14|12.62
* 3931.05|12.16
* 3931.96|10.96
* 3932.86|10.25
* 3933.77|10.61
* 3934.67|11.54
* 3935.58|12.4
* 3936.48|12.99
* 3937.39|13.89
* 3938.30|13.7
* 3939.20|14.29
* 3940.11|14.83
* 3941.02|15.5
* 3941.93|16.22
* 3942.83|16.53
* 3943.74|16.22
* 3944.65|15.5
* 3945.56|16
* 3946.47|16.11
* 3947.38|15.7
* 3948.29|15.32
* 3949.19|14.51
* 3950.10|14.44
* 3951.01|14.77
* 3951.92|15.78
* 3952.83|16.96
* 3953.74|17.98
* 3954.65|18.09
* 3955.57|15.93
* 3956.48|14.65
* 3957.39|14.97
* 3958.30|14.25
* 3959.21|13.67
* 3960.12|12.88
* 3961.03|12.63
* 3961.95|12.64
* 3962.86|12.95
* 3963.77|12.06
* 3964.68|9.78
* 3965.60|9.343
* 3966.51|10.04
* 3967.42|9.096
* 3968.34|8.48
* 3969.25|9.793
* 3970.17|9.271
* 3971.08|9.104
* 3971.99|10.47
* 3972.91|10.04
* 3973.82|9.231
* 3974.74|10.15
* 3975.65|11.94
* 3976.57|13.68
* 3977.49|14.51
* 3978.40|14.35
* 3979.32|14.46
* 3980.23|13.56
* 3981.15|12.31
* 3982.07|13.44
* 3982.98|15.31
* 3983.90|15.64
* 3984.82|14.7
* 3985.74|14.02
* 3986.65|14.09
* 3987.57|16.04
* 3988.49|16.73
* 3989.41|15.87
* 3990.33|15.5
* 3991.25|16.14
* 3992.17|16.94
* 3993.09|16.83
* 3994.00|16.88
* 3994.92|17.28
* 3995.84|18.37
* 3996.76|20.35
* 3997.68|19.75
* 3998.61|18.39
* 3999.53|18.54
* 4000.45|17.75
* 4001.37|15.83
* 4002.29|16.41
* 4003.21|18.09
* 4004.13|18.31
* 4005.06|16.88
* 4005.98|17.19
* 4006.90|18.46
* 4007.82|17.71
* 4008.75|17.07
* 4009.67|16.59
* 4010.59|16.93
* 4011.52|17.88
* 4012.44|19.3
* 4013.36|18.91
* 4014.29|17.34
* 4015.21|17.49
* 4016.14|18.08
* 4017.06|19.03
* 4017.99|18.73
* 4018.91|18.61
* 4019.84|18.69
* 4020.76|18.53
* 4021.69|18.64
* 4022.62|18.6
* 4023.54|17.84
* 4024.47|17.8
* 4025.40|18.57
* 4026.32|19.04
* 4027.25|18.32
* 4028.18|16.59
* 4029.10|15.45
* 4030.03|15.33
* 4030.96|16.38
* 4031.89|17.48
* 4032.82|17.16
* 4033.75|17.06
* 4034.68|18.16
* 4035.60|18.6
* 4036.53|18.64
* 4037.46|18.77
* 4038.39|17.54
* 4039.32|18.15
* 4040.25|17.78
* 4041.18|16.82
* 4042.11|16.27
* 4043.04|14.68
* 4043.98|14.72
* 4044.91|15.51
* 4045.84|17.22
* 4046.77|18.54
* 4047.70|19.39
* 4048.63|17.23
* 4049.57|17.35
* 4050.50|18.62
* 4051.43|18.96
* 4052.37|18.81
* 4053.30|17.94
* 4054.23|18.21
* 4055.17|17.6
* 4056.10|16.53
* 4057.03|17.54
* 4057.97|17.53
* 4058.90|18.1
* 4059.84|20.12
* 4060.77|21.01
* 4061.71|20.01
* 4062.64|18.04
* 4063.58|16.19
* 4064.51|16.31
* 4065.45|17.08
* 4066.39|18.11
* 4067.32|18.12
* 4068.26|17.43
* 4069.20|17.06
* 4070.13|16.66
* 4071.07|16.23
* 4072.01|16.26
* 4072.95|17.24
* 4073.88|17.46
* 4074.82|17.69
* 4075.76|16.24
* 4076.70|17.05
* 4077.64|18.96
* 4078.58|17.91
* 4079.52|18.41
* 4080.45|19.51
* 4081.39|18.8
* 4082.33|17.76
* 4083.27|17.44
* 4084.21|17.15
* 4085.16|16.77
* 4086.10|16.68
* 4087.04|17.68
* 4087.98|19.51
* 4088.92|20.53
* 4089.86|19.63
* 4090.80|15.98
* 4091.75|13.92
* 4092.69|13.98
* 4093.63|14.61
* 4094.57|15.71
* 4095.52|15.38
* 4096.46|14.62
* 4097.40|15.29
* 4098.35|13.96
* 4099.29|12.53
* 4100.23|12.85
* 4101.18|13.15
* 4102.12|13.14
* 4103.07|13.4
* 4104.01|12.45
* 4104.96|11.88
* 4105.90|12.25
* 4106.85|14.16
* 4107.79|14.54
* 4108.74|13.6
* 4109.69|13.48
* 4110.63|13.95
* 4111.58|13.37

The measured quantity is 1.29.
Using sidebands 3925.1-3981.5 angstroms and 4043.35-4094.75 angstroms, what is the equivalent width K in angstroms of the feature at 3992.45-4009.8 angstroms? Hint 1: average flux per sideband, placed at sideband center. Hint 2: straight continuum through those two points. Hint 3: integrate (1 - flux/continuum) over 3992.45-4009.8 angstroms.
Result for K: -3.0 angstroms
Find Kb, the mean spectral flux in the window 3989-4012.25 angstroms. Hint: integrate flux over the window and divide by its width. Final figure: 17.5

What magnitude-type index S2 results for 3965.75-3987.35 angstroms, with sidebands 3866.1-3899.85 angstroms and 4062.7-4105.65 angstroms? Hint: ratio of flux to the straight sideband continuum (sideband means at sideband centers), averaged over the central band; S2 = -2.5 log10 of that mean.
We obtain 0.23 mag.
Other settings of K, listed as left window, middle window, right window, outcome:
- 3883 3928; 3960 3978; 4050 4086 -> 5.4 angstroms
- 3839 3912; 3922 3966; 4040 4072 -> 3.1 angstroms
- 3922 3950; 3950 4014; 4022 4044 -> 4.3 angstroms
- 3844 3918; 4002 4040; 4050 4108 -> -4.2 angstroms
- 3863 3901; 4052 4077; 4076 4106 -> -3.2 angstroms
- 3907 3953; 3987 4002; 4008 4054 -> -0.5 angstroms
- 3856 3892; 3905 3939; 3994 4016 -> 2.1 angstroms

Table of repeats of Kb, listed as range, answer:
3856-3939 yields 14.3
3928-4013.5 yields 14.6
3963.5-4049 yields 16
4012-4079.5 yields 17.7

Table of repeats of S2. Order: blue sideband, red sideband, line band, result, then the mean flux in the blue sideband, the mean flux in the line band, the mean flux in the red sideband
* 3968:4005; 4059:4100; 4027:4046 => -0.061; 14.8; 17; 17.1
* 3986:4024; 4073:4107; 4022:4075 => -0.051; 17.6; 17.6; 16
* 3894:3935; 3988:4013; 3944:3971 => 0.179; 14.5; 13.5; 17.5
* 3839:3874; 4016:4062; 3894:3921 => 0.084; 15.1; 14.7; 17.8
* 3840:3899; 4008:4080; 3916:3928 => -0.080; 14.1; 16.3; 17.7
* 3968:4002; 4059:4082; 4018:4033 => -0.106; 14.5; 17.7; 17.8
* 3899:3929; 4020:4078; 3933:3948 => 0.107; 15.5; 14.4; 17.6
